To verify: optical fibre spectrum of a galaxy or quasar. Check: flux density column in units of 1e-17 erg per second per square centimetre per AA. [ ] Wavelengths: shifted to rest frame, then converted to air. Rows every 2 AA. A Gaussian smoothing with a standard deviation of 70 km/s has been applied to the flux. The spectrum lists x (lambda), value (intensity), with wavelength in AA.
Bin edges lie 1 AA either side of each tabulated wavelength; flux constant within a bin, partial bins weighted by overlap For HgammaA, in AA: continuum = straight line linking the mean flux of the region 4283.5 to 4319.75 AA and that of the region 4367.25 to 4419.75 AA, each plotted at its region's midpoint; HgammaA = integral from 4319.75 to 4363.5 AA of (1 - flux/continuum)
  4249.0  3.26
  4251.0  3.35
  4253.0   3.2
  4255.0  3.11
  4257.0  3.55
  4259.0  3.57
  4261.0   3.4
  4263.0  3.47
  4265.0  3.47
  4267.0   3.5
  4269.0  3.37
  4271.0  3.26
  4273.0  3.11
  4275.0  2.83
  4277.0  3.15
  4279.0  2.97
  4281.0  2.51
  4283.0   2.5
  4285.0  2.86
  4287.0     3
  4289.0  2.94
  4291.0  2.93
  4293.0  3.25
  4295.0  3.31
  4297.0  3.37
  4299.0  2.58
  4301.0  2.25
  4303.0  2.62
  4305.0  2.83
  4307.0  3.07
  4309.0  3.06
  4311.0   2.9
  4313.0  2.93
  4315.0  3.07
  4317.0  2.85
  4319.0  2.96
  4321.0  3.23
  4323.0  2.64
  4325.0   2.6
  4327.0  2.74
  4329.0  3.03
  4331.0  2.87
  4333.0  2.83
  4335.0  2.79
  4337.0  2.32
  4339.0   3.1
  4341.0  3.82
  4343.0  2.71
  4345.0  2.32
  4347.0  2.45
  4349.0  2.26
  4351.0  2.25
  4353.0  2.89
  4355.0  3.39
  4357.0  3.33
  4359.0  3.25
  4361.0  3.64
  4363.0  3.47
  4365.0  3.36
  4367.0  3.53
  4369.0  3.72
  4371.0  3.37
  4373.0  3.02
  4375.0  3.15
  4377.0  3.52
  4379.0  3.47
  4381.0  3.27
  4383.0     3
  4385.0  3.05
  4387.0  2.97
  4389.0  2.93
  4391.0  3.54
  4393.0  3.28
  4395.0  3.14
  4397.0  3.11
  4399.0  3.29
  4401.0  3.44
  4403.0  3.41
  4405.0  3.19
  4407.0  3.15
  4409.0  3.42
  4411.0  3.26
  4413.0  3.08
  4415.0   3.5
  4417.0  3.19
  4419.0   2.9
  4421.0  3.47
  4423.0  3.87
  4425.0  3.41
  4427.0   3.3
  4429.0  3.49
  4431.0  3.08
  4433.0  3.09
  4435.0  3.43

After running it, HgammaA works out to 2.4 AA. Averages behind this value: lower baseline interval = 2.93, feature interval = 2.9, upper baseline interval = 3.25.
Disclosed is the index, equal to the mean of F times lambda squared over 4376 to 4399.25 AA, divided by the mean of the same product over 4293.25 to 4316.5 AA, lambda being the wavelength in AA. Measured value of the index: 1.1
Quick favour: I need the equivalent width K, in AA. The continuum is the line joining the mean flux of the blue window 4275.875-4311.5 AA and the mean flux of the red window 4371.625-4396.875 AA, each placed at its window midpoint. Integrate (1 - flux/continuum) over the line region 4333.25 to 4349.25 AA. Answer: 1.59 AA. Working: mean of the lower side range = 2.89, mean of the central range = 2.75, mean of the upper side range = 3.19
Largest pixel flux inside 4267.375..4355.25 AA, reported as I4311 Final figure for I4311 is 3.82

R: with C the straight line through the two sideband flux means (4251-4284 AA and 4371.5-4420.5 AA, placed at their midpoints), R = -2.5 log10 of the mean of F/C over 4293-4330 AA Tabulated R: 0.107 mag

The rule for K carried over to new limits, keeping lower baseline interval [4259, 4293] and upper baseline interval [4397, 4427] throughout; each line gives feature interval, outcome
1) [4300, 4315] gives 1.5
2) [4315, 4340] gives 2.7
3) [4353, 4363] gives -0.4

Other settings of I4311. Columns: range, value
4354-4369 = 3.72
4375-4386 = 3.52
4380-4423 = 3.87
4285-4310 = 3.37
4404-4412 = 3.42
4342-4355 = 3.39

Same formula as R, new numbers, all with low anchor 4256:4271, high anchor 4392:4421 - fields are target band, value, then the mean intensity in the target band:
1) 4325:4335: 0.19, 2.83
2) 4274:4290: 0.20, 2.84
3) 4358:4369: -0.05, 3.47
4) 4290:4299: 0.09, 3.14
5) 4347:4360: 0.16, 2.86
